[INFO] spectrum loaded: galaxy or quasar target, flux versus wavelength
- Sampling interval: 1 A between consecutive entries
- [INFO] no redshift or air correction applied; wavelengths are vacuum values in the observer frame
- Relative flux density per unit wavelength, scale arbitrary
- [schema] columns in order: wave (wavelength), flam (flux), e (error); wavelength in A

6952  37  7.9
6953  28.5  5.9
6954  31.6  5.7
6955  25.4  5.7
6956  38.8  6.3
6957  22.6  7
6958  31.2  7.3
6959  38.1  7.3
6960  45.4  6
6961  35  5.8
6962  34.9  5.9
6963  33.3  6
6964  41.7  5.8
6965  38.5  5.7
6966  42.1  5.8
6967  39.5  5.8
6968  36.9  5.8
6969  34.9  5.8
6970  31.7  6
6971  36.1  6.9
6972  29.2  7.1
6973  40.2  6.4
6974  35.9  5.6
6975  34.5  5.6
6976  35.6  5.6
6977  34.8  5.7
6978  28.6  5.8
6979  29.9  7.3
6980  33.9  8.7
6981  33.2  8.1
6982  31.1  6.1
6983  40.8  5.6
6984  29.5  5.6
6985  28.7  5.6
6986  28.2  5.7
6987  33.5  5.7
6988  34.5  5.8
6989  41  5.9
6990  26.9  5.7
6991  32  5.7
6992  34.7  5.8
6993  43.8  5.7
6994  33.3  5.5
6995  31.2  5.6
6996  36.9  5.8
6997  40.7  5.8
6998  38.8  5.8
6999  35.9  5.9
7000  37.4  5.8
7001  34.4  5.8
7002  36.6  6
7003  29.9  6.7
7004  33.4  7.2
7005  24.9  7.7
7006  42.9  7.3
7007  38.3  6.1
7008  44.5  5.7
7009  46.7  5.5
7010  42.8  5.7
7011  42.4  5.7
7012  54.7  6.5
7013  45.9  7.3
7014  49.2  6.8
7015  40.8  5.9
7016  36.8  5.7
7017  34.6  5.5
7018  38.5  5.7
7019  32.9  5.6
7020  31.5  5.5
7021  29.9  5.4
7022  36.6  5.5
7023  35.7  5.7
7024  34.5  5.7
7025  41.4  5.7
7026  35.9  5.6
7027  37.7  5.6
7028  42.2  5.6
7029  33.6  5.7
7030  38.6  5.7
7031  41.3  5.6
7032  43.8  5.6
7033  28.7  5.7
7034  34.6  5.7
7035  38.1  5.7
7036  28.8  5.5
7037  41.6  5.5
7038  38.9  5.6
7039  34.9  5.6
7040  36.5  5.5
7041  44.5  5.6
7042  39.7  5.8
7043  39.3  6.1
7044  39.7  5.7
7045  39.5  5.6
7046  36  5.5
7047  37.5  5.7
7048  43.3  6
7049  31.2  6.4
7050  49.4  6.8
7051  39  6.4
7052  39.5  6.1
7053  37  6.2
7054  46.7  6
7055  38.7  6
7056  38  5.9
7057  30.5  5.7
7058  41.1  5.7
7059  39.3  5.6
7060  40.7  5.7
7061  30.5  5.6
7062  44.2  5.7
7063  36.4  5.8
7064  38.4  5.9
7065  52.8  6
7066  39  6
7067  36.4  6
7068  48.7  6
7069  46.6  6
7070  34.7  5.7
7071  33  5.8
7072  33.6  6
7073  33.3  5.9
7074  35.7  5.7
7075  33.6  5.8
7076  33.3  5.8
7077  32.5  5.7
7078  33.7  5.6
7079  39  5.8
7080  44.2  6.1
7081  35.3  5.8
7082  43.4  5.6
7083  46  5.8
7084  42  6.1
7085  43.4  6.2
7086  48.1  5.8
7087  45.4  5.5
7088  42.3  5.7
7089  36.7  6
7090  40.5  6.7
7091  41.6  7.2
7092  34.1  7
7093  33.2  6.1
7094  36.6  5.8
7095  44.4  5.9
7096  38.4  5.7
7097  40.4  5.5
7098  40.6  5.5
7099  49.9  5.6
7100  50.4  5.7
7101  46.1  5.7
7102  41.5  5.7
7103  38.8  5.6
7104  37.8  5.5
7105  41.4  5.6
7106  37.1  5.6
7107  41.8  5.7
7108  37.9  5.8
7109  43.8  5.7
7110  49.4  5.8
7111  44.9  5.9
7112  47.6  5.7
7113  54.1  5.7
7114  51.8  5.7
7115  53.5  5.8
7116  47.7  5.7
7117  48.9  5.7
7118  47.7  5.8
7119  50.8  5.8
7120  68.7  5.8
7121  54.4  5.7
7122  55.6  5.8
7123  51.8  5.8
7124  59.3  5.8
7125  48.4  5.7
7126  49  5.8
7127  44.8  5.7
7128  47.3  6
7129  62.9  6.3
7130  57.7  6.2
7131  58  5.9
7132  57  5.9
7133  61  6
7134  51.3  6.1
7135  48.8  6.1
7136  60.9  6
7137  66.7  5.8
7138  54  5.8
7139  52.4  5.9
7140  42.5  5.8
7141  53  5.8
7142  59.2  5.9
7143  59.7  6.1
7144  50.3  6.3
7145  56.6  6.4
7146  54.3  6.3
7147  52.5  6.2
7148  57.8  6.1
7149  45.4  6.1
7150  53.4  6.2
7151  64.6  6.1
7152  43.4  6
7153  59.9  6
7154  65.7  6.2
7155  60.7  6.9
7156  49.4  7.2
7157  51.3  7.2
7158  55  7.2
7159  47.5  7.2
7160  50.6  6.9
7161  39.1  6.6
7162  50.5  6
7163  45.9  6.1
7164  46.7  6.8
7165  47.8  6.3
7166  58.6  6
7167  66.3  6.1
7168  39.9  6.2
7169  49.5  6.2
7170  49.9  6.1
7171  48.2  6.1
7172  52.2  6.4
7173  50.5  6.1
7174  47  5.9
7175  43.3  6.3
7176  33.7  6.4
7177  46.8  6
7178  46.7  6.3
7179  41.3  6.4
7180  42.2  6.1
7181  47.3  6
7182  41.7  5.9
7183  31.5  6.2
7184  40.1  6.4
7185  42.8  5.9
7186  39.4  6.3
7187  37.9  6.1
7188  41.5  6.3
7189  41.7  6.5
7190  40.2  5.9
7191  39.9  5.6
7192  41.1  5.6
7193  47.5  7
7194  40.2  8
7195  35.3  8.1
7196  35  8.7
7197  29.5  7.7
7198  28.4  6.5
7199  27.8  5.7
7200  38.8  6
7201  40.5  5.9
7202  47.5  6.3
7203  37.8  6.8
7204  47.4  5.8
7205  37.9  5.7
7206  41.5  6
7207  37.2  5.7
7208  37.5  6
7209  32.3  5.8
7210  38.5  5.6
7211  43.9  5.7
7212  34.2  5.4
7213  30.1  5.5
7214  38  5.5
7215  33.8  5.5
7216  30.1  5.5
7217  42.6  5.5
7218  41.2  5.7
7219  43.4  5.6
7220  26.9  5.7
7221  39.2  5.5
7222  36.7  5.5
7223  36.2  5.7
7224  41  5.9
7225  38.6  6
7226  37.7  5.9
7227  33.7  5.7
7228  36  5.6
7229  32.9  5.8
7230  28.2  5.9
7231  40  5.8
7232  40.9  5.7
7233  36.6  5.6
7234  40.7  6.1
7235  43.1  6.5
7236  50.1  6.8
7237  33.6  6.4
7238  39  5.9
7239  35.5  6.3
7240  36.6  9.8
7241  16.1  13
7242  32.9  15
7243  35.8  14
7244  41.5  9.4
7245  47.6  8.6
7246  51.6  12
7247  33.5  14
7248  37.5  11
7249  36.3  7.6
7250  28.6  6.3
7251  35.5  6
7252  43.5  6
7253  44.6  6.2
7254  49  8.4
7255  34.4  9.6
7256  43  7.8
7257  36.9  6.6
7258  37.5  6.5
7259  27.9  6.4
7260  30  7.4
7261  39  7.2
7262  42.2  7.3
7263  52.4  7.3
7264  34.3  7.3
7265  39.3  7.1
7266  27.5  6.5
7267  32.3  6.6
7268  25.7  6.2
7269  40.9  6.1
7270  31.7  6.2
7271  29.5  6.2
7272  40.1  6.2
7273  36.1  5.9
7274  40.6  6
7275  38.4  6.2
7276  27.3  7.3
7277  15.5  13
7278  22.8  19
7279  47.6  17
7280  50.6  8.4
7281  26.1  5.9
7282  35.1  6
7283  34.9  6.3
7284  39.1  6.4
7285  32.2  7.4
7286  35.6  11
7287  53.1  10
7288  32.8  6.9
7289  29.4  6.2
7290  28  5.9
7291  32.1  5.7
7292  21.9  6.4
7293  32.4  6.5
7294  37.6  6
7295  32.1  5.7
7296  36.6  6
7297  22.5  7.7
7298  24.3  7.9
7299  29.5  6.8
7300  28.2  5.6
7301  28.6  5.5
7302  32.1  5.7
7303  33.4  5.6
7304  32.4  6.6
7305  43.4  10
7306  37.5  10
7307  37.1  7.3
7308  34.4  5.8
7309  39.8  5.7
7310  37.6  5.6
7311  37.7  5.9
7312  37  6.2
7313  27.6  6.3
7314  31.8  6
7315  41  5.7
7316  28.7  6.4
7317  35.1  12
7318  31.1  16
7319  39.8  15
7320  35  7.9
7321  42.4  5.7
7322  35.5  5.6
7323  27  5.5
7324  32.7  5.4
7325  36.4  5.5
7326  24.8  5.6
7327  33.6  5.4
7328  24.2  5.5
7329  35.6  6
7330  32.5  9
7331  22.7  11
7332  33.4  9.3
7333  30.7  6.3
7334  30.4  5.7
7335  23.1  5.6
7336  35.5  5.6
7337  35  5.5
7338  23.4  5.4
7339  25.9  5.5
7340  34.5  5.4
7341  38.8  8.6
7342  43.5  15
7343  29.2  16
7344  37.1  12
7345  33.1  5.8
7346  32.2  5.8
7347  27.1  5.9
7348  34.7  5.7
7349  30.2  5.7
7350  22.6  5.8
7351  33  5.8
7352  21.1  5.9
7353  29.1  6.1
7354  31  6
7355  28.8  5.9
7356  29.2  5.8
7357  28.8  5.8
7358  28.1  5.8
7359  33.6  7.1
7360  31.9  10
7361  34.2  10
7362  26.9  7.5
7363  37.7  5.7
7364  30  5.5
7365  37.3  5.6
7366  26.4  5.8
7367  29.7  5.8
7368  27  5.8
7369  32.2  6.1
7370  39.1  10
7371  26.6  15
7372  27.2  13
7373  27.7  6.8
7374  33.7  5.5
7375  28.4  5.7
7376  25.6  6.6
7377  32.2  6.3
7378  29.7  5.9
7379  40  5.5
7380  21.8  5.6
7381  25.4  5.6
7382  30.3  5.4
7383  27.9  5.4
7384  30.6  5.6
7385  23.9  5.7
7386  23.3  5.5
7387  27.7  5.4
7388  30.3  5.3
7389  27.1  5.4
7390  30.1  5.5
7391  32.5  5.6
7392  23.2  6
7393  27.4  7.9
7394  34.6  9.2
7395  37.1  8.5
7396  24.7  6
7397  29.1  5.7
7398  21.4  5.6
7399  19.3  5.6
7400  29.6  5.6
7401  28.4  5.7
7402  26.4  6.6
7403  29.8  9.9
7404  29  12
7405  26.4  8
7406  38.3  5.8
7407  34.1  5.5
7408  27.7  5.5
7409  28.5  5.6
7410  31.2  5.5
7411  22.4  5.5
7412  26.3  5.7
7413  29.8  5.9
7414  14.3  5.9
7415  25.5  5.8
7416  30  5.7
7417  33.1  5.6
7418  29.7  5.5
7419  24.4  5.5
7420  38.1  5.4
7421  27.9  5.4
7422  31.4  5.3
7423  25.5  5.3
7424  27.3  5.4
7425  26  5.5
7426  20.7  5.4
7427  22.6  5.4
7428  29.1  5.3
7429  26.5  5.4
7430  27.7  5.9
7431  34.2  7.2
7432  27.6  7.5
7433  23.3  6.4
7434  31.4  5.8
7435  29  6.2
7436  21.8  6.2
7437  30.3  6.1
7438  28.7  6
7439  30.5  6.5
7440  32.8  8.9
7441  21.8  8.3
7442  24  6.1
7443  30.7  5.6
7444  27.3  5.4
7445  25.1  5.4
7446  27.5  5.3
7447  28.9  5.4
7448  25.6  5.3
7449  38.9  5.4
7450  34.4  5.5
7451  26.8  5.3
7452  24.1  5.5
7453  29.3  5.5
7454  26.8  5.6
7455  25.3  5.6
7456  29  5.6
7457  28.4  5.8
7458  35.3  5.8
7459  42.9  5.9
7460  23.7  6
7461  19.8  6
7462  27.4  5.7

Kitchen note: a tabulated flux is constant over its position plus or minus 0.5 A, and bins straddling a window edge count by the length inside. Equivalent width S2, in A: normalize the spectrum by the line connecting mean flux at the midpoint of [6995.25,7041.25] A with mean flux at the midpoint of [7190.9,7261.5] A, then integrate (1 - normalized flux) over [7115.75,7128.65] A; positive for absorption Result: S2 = -4.9 A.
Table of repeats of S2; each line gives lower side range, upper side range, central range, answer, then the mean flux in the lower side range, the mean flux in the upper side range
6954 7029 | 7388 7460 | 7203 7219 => -2.9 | 36.1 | 28.4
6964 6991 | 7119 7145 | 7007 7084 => 7.7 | 34.3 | 54.9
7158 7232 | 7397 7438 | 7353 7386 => 0.6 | 40.8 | 27.7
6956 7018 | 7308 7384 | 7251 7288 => -4.5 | 36.4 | 31.5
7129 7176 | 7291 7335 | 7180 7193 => 2.1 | 52.9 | 32.6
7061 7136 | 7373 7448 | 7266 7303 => 2.1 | 44.6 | 28.1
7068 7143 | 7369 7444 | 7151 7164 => -2.7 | 46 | 28.3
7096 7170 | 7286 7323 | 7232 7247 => 0.7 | 51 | 33.8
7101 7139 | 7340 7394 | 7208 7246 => 4.2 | 50.6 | 30.2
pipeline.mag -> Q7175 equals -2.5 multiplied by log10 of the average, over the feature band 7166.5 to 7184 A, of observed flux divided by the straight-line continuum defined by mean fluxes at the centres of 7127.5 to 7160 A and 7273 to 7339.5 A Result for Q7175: 0.12 mag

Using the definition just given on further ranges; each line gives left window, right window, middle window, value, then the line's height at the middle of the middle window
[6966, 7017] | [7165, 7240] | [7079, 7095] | -0.08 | 38.1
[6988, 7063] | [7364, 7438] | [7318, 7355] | -0.05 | 30.1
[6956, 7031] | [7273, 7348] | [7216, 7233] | -0.09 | 34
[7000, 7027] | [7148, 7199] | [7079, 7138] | -0.11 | 42.8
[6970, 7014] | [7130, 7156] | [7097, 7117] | 0.13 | 50.9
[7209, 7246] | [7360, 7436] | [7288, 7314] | 0.03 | 33.5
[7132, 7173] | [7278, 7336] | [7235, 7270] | 0.08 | 40.3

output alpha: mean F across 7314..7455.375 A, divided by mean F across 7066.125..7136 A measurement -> 0.66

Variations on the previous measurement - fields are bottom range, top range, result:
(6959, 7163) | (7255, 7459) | 0.74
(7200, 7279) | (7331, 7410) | 0.81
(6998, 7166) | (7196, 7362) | 0.79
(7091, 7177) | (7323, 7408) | 0.60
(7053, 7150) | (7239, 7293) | 0.78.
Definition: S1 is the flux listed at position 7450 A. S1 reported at 34.4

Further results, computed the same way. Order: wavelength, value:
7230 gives 28.2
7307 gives 37.1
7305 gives 43.4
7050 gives 49.4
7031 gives 41.3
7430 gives 27.7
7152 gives 43.4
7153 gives 59.9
